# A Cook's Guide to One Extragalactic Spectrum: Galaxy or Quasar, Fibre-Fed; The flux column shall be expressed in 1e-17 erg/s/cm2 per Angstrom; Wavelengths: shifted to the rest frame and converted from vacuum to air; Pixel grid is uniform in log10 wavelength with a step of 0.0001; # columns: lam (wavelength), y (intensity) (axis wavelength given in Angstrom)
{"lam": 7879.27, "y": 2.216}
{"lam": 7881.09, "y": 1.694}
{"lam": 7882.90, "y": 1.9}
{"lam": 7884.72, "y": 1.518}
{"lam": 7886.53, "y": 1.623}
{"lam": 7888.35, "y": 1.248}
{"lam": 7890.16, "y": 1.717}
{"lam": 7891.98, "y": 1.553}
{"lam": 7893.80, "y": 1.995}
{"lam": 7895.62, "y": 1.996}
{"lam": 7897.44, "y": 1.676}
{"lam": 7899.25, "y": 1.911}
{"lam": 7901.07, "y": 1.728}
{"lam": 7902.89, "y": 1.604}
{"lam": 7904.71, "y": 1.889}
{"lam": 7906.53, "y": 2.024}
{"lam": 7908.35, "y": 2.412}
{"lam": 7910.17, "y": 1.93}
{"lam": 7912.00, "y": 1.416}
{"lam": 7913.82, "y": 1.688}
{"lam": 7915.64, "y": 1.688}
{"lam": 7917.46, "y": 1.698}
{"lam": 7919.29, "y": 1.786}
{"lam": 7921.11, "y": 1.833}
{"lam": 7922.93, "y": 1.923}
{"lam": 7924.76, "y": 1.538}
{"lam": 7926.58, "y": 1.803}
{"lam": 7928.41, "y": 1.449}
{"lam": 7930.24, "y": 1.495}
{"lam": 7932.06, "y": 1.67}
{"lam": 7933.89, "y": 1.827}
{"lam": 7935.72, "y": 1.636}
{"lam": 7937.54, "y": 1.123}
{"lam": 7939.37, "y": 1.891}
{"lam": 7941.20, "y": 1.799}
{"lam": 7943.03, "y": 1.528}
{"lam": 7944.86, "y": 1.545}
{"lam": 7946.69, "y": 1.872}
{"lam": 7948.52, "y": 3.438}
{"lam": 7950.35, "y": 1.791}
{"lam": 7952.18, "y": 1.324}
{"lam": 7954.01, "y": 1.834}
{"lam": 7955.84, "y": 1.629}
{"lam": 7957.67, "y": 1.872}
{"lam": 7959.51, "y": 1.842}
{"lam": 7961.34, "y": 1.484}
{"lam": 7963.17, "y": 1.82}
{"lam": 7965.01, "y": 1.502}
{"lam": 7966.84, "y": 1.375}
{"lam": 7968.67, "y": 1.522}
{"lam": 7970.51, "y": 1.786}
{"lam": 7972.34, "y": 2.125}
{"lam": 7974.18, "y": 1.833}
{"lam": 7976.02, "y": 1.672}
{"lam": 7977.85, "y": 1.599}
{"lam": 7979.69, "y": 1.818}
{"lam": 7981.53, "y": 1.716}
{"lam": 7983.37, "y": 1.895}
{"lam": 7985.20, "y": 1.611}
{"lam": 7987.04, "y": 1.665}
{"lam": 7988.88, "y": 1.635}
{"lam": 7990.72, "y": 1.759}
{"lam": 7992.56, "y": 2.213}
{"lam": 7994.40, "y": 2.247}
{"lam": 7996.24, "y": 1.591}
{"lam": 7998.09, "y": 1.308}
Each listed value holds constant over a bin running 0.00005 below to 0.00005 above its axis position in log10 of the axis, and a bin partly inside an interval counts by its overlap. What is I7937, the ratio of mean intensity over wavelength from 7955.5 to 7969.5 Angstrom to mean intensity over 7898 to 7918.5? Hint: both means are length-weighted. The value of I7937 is 0.9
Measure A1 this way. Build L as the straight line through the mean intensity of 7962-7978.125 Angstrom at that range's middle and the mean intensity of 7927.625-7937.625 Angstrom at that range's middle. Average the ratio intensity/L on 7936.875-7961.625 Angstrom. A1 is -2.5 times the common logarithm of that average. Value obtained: -0.11 mag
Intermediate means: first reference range 1.57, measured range 1.8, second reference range 1.69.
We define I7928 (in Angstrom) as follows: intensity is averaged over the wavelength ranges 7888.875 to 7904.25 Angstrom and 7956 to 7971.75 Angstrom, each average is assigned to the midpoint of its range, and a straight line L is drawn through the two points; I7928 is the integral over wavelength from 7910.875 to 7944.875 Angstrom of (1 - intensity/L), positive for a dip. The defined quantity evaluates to 1.2 Angstrom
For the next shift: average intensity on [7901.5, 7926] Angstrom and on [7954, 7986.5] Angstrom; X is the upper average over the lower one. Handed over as 1.0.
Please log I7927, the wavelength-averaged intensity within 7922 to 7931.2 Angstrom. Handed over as 1.64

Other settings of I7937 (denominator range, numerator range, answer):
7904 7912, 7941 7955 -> 0.95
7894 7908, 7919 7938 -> 0.89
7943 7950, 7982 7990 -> 0.80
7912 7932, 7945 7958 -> 1.16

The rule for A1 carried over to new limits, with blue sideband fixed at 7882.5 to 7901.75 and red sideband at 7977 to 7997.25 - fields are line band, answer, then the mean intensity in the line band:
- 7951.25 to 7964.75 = 0.057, 1.68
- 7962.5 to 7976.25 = 0.047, 1.7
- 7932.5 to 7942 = 0.061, 1.65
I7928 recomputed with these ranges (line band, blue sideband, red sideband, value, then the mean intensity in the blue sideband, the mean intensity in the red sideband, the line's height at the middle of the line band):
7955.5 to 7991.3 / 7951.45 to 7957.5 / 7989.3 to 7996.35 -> 1.8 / 1.64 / 1.97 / 1.8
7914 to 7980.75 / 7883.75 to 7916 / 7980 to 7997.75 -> 1.8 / 1.76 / 1.8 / 1.78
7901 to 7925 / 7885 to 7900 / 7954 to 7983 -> -1.4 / 1.71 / 1.71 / 1.71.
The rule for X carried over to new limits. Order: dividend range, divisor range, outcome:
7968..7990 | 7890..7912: 0.94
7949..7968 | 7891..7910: 0.90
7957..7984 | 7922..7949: 0.99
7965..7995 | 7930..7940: 1.10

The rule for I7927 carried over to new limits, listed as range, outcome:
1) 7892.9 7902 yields 1.86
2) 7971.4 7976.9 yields 1.88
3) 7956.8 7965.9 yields 1.7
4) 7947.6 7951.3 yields 2.6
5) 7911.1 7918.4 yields 1.62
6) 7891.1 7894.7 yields 1.77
